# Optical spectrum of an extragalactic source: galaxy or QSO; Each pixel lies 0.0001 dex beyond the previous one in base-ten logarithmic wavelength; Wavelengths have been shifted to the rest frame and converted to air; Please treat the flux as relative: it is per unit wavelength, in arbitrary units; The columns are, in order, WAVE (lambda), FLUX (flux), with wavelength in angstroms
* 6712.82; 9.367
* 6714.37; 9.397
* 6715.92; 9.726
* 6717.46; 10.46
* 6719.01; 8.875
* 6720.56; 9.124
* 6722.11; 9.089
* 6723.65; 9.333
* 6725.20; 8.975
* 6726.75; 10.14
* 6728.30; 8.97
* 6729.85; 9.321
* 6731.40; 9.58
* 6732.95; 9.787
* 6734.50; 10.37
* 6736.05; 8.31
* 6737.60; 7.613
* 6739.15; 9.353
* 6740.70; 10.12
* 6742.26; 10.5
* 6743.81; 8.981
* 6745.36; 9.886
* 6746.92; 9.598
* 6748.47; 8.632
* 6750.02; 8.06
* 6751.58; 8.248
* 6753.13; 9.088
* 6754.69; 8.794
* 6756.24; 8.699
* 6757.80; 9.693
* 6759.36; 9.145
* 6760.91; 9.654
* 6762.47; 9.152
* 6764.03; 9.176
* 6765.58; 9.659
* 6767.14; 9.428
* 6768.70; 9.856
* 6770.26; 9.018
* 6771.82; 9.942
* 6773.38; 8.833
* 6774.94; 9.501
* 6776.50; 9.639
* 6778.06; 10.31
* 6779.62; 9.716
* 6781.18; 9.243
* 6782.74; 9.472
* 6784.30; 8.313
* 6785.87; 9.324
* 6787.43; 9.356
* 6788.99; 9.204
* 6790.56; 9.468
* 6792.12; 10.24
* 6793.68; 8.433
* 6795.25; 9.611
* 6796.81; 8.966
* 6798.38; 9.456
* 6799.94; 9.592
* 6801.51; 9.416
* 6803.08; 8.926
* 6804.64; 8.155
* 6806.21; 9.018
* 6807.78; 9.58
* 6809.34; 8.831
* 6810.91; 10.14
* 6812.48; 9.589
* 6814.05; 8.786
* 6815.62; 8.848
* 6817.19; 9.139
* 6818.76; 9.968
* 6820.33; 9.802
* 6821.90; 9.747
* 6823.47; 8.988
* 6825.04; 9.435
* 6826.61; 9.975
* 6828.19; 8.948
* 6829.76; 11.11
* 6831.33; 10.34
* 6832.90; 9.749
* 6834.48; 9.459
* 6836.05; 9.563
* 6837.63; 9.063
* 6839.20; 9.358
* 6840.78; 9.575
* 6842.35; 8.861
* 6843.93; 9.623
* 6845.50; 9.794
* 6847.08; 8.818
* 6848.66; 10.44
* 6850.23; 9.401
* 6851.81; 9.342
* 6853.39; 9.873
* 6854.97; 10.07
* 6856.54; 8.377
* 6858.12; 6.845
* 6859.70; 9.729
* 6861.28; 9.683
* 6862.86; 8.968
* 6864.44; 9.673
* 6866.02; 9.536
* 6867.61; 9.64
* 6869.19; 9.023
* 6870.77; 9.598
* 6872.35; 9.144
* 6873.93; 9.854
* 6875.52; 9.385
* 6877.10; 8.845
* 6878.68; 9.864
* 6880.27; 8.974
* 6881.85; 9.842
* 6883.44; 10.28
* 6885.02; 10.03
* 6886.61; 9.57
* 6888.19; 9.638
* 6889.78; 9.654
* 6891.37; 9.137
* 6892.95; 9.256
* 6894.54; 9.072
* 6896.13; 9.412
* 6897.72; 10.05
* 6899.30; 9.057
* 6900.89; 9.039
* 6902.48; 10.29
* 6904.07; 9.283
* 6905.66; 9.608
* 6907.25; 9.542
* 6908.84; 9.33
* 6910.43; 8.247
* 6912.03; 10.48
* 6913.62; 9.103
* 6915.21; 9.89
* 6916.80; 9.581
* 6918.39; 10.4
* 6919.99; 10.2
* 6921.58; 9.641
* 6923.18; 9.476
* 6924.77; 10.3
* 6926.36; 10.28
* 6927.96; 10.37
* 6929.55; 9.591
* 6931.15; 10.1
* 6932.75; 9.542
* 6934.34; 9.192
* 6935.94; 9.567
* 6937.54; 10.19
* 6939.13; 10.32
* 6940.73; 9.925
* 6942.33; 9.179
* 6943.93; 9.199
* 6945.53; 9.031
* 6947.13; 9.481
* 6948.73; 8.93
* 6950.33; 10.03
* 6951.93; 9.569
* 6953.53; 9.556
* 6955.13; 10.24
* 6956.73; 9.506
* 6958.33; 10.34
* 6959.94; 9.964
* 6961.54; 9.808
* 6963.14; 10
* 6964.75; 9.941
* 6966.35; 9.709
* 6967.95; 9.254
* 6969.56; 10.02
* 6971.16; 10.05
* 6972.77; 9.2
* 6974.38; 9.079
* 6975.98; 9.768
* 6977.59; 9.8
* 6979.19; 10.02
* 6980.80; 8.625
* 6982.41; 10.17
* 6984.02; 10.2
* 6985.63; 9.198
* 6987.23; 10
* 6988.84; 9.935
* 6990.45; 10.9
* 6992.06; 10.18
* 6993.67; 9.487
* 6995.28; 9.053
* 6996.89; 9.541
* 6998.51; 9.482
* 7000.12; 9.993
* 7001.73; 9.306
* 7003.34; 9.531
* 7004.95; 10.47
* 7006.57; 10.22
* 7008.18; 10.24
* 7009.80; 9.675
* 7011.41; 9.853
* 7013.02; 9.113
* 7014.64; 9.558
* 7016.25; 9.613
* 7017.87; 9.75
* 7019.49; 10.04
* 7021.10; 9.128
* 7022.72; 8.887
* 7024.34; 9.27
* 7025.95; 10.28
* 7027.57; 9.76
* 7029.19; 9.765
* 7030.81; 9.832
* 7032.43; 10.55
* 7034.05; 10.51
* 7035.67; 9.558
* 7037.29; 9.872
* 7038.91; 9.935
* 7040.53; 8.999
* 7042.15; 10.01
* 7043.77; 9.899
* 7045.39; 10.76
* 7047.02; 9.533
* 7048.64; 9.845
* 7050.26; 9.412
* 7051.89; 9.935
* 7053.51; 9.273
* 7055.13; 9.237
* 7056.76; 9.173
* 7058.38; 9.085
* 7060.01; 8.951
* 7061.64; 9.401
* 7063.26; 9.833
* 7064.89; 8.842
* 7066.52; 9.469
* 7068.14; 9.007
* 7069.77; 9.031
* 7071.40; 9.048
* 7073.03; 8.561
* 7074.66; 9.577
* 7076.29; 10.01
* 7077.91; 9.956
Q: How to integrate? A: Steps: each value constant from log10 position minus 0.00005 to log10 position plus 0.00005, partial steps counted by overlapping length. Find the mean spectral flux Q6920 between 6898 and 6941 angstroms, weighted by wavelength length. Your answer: 9.73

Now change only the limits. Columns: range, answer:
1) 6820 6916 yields 9.48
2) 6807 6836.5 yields 9.58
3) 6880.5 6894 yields 9.64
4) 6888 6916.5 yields 9.45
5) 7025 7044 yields 9.91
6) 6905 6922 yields 9.64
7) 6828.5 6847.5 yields 9.61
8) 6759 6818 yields 9.32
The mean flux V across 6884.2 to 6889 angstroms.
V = 9.76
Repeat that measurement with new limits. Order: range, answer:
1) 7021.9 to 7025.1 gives 9.06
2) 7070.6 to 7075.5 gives 9.06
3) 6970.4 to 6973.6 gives 9.59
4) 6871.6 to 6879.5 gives 9.41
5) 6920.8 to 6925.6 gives 9.82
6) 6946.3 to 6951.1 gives 9.47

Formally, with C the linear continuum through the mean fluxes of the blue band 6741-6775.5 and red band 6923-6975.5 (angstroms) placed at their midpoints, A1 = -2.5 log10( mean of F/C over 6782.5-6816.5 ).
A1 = 0.02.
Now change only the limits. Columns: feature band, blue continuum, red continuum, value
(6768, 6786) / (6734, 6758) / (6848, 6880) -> -0.03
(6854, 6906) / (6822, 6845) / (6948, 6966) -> 0.03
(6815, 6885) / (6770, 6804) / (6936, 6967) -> 0.00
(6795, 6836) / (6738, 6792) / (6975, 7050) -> 0.00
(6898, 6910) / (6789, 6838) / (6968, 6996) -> 0.02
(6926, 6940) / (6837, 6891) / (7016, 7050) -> -0.04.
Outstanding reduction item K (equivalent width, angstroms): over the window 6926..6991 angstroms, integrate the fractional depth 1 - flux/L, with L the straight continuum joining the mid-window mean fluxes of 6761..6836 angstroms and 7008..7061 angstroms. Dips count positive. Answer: -1.0 angstroms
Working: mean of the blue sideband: 9.43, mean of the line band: 9.74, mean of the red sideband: 9.67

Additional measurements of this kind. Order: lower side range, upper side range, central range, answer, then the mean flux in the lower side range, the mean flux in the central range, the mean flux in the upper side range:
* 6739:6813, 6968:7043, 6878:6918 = 0.0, 9.31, 9.54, 9.74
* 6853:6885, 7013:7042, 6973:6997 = -0.3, 9.37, 9.73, 9.71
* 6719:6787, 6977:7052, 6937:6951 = 0.1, 9.29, 9.57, 9.78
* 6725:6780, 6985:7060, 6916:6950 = -0.5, 9.33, 9.74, 9.72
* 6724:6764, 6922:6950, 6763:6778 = -0.3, 9.23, 9.49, 9.69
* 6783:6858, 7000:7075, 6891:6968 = -1.4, 9.38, 9.67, 9.6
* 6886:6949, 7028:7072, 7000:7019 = -0.4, 9.61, 9.77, 9.59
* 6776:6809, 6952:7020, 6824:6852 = -0.6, 9.3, 9.6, 9.77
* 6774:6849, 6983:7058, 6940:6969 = 0.0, 9.43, 9.65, 9.75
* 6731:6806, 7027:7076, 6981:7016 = -1.1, 9.28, 9.79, 9.56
